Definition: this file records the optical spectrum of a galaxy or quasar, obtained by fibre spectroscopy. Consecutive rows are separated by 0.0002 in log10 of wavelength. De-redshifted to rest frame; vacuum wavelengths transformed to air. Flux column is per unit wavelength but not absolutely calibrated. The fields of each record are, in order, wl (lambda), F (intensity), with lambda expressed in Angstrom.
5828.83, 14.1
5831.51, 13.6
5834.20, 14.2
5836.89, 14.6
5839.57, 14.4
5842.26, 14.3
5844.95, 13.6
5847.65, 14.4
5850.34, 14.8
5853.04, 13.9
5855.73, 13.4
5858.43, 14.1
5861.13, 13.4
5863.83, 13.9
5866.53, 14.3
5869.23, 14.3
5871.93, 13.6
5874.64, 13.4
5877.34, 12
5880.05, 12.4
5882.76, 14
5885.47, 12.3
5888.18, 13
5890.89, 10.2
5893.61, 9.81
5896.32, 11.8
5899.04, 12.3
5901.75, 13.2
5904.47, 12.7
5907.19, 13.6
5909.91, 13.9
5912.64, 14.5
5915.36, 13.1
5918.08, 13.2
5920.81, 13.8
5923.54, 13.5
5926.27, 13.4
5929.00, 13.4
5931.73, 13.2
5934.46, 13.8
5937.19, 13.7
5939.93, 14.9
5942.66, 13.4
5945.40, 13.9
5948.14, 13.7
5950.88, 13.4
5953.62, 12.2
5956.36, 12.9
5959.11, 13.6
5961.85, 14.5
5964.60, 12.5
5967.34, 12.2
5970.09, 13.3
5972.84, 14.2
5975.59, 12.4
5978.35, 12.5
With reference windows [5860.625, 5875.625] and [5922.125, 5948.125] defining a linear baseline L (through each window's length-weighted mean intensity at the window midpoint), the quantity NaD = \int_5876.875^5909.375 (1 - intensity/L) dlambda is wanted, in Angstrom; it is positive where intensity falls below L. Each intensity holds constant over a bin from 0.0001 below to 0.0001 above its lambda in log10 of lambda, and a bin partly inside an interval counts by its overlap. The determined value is 3.5 Angstrom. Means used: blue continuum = 13.9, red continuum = 13.7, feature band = 12.3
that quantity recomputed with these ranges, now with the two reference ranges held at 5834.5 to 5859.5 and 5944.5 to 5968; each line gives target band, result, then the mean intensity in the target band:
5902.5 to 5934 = 0.2 Angstrom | 13.5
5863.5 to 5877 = 0.2 Angstrom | 13.8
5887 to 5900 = 2.3 Angstrom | 11.4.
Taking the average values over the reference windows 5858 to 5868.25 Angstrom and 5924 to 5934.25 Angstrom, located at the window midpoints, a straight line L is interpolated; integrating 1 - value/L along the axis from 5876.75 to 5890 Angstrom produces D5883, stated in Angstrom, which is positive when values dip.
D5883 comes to 1.0 Angstrom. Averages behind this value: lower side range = 13.9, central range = 12.7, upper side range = 13.4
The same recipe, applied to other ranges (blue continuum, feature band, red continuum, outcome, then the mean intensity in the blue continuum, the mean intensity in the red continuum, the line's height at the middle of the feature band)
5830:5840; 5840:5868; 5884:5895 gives -1.8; 14.2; 11.4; 13.2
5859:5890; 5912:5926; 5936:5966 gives -0.1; 13.3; 13.5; 13.4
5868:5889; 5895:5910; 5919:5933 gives 0.5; 13.1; 13.4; 13.3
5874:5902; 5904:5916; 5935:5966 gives -1.0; 12.2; 13.5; 12.6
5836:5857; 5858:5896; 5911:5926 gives 3.0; 14.2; 13.6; 13.9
